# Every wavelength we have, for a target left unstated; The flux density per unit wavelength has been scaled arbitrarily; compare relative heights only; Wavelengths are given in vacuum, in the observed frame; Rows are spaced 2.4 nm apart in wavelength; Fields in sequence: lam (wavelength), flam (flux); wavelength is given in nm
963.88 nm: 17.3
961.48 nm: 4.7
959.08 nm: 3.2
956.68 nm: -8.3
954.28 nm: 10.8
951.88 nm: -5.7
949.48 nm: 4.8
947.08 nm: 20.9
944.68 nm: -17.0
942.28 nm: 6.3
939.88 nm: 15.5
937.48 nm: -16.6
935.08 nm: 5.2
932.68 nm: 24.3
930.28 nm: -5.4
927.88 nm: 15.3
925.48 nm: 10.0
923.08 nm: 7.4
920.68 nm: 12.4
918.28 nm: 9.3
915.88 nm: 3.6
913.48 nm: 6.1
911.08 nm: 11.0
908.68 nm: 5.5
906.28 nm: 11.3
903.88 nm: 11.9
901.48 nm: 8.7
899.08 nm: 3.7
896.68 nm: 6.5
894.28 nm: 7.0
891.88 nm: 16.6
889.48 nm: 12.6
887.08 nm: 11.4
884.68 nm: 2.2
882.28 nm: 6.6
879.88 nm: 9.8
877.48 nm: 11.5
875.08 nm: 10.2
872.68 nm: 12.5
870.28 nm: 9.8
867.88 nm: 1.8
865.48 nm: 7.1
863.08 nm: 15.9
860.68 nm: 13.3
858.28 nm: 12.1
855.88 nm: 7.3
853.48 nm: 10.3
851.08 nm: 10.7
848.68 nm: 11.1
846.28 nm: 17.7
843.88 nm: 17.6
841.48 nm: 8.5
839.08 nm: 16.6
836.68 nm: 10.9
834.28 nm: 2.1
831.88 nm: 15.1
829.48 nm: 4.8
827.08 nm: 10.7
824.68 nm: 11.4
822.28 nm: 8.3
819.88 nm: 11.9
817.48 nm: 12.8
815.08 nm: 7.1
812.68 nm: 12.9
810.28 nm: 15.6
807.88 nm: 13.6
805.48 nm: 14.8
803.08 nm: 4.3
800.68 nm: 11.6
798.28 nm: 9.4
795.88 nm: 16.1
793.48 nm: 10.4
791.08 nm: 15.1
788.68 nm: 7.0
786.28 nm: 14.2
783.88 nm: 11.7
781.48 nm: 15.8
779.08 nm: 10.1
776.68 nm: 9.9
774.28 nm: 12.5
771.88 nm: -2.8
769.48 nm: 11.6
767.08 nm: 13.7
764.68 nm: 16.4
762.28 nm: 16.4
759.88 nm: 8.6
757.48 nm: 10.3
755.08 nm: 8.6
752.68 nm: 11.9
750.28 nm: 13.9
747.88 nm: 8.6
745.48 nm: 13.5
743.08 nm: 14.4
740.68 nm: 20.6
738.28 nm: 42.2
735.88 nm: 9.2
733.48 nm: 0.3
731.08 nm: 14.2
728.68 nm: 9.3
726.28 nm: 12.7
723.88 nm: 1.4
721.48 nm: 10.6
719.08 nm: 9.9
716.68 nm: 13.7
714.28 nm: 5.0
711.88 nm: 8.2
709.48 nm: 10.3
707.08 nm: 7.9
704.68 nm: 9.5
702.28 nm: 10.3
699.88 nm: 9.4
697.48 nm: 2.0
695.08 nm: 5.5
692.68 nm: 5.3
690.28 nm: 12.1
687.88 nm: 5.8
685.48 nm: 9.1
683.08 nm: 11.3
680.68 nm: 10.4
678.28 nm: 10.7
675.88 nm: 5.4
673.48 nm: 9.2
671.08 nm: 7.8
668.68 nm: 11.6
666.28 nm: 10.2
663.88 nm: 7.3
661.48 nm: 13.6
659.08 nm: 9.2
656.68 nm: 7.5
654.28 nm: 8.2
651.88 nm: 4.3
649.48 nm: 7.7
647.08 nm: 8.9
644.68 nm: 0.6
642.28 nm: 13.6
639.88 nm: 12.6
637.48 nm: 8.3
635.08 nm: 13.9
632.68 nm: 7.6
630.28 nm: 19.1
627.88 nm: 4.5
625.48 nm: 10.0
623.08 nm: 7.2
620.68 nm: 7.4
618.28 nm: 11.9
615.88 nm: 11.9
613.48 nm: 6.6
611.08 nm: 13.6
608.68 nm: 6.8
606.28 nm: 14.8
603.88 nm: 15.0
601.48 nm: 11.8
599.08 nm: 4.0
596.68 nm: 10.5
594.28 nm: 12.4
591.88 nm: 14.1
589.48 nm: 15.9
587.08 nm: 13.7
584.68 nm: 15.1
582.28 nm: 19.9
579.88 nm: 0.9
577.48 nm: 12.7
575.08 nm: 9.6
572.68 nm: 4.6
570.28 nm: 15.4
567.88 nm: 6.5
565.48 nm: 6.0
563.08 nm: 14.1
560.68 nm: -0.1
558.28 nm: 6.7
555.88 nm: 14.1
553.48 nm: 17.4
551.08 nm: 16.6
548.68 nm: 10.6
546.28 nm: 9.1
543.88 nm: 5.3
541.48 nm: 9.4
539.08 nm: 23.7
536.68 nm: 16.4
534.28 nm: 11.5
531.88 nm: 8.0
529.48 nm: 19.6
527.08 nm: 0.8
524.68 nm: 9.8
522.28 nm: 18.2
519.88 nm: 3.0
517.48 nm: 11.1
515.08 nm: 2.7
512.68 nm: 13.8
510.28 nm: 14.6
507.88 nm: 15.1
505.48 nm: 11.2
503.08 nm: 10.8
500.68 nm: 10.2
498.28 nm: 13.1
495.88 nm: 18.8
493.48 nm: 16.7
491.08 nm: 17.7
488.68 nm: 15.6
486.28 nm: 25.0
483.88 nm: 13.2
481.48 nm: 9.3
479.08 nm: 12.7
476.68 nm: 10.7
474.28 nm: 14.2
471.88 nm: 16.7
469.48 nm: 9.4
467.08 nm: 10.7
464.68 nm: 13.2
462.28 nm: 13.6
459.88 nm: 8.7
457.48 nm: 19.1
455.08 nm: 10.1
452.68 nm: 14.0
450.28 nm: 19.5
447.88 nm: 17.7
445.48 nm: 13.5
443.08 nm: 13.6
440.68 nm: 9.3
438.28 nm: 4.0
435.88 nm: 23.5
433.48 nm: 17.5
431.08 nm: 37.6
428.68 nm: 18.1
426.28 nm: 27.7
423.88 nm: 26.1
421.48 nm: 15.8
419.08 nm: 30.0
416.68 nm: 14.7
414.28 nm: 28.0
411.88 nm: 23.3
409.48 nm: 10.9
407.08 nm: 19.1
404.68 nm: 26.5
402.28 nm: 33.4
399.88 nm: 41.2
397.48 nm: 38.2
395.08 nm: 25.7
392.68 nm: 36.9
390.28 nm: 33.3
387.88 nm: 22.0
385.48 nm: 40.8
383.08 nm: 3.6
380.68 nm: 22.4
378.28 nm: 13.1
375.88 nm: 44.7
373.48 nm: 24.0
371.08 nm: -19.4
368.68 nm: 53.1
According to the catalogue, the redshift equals 0.983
